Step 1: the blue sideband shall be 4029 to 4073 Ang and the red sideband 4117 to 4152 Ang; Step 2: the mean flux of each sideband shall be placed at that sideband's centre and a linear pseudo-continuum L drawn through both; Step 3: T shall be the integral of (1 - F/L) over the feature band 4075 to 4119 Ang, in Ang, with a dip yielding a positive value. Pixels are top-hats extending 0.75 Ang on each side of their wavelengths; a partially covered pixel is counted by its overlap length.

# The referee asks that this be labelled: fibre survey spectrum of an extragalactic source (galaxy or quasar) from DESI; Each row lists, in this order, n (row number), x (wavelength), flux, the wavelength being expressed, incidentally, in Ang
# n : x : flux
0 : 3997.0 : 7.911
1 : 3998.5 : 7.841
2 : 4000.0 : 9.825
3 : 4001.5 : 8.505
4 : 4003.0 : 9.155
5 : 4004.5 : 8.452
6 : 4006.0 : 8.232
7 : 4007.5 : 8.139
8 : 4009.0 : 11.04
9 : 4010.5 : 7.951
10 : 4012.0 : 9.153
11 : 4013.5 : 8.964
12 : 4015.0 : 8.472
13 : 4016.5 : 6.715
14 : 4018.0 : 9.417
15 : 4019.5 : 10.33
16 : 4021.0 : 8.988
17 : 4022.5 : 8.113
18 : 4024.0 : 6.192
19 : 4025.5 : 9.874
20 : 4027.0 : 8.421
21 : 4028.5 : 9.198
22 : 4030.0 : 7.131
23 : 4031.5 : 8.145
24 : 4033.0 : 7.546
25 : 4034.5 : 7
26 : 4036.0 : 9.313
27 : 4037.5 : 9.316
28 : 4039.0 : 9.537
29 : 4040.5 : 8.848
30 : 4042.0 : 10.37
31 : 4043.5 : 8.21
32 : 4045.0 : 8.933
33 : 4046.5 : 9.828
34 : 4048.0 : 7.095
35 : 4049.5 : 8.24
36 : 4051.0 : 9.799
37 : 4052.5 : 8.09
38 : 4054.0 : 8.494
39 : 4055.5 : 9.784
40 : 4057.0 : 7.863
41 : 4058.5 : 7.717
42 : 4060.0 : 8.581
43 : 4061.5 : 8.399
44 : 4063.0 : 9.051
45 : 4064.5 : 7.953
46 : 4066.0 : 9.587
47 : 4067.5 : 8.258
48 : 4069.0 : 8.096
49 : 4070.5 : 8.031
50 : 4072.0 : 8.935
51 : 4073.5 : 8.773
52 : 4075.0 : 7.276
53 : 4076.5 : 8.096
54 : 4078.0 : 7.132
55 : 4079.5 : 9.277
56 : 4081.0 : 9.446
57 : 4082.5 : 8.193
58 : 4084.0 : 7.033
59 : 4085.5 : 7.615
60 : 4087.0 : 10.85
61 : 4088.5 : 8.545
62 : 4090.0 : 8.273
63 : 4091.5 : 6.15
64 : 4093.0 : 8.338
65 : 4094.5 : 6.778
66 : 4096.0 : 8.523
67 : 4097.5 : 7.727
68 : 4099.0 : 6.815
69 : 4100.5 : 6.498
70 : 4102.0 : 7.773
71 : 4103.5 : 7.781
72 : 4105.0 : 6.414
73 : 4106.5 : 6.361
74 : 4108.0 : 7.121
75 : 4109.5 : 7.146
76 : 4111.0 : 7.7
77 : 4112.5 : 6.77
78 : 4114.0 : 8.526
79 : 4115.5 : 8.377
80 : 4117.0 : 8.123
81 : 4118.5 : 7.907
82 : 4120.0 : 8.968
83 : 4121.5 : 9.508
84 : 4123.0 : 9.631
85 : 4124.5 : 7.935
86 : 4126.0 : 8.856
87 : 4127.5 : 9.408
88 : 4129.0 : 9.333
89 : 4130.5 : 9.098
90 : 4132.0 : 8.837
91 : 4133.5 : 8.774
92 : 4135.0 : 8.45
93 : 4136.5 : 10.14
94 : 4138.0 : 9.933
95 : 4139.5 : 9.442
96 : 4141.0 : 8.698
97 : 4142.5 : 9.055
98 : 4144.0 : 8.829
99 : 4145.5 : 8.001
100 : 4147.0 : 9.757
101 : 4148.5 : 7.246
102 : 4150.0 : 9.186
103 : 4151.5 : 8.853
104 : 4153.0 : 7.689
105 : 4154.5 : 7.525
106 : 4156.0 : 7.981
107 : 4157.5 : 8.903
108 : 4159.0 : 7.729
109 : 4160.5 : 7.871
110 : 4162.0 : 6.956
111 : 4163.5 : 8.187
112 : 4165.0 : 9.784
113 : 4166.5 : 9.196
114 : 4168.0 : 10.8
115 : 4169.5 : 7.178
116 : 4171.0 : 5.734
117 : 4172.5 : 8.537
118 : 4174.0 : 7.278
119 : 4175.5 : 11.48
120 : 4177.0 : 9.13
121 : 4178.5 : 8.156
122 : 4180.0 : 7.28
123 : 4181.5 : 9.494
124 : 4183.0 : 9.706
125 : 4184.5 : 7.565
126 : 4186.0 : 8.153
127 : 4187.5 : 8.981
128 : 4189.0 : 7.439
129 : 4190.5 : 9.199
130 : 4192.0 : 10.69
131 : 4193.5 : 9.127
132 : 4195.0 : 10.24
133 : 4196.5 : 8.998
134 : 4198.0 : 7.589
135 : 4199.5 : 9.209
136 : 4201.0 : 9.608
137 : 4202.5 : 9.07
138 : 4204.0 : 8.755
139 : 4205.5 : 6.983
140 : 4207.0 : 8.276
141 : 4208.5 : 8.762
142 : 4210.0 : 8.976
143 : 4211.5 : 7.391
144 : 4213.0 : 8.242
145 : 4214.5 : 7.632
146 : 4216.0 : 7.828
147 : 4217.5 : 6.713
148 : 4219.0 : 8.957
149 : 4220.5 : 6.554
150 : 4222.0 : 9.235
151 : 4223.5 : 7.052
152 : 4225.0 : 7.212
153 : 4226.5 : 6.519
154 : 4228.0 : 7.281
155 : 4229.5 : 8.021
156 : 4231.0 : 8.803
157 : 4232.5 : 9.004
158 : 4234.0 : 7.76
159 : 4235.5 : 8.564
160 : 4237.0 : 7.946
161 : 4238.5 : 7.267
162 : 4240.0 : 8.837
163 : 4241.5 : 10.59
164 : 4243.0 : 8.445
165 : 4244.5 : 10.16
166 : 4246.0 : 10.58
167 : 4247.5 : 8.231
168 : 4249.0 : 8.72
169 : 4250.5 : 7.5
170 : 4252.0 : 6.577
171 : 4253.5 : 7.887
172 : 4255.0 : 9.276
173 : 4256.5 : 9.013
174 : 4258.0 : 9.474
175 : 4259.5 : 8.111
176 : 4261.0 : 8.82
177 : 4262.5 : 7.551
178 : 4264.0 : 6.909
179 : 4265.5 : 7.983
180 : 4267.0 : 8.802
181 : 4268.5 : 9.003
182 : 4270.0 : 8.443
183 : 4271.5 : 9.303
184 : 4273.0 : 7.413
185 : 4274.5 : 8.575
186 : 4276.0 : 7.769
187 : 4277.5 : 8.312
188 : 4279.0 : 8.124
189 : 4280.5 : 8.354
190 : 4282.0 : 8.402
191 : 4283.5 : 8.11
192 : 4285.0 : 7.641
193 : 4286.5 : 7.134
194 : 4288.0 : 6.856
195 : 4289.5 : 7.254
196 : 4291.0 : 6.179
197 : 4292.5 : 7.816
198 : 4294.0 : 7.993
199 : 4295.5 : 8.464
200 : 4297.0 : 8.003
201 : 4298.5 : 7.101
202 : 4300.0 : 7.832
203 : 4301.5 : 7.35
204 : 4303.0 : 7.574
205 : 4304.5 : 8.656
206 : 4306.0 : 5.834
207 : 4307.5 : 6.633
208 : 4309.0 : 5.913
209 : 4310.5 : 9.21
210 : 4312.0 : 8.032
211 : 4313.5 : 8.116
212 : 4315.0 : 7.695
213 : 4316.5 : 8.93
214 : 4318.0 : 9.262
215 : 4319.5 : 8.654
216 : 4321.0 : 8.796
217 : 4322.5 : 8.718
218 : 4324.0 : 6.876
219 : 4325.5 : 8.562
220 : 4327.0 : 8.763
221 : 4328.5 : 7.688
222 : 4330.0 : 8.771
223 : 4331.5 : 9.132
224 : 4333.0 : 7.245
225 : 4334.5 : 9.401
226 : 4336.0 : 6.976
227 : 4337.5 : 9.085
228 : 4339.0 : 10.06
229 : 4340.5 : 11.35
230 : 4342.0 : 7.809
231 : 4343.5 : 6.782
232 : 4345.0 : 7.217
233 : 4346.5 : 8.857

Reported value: 5.0 Ang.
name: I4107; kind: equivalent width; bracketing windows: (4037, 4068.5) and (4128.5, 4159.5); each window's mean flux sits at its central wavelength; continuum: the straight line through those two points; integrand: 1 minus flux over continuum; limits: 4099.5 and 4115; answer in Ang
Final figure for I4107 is 2.7 Ang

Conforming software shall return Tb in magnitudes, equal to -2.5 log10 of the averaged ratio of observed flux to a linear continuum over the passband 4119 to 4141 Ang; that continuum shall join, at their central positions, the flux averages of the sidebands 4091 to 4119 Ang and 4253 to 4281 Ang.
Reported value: -0.20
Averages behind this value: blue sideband 7.42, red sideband 8.38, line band 9.13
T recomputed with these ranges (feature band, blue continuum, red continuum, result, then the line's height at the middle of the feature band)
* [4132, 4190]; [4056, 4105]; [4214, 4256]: -3.0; 8.14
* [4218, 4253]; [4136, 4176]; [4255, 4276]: 0.9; 8.46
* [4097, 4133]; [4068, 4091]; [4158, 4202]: 1.8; 8.46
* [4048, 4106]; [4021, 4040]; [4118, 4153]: 3.1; 8.61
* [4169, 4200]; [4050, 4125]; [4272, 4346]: -2.1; 8.08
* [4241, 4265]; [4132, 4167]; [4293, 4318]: -1.6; 8.05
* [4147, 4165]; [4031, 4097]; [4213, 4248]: 0.4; 8.32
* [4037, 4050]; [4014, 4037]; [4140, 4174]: -0.9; 8.34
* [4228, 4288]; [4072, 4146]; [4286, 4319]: -4.5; 7.78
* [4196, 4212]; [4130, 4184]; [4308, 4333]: 0.0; 8.53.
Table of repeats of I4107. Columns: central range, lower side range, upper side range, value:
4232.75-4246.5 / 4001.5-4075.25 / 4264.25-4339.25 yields -1.2 Ang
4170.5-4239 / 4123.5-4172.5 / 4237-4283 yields 1.7 Ang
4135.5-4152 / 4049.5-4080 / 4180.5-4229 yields -1.2 Ang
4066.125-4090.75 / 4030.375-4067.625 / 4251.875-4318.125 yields 0.4 Ang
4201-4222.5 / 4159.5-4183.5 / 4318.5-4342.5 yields 1.0 Ang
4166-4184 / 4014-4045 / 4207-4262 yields -0.6 Ang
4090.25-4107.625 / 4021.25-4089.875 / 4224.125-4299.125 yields 2.5 Ang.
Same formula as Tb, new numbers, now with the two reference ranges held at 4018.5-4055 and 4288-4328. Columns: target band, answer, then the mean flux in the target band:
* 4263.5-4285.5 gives -0.04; 8.23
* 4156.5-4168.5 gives -0.05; 8.62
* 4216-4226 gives 0.07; 7.61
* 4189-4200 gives -0.13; 9.17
